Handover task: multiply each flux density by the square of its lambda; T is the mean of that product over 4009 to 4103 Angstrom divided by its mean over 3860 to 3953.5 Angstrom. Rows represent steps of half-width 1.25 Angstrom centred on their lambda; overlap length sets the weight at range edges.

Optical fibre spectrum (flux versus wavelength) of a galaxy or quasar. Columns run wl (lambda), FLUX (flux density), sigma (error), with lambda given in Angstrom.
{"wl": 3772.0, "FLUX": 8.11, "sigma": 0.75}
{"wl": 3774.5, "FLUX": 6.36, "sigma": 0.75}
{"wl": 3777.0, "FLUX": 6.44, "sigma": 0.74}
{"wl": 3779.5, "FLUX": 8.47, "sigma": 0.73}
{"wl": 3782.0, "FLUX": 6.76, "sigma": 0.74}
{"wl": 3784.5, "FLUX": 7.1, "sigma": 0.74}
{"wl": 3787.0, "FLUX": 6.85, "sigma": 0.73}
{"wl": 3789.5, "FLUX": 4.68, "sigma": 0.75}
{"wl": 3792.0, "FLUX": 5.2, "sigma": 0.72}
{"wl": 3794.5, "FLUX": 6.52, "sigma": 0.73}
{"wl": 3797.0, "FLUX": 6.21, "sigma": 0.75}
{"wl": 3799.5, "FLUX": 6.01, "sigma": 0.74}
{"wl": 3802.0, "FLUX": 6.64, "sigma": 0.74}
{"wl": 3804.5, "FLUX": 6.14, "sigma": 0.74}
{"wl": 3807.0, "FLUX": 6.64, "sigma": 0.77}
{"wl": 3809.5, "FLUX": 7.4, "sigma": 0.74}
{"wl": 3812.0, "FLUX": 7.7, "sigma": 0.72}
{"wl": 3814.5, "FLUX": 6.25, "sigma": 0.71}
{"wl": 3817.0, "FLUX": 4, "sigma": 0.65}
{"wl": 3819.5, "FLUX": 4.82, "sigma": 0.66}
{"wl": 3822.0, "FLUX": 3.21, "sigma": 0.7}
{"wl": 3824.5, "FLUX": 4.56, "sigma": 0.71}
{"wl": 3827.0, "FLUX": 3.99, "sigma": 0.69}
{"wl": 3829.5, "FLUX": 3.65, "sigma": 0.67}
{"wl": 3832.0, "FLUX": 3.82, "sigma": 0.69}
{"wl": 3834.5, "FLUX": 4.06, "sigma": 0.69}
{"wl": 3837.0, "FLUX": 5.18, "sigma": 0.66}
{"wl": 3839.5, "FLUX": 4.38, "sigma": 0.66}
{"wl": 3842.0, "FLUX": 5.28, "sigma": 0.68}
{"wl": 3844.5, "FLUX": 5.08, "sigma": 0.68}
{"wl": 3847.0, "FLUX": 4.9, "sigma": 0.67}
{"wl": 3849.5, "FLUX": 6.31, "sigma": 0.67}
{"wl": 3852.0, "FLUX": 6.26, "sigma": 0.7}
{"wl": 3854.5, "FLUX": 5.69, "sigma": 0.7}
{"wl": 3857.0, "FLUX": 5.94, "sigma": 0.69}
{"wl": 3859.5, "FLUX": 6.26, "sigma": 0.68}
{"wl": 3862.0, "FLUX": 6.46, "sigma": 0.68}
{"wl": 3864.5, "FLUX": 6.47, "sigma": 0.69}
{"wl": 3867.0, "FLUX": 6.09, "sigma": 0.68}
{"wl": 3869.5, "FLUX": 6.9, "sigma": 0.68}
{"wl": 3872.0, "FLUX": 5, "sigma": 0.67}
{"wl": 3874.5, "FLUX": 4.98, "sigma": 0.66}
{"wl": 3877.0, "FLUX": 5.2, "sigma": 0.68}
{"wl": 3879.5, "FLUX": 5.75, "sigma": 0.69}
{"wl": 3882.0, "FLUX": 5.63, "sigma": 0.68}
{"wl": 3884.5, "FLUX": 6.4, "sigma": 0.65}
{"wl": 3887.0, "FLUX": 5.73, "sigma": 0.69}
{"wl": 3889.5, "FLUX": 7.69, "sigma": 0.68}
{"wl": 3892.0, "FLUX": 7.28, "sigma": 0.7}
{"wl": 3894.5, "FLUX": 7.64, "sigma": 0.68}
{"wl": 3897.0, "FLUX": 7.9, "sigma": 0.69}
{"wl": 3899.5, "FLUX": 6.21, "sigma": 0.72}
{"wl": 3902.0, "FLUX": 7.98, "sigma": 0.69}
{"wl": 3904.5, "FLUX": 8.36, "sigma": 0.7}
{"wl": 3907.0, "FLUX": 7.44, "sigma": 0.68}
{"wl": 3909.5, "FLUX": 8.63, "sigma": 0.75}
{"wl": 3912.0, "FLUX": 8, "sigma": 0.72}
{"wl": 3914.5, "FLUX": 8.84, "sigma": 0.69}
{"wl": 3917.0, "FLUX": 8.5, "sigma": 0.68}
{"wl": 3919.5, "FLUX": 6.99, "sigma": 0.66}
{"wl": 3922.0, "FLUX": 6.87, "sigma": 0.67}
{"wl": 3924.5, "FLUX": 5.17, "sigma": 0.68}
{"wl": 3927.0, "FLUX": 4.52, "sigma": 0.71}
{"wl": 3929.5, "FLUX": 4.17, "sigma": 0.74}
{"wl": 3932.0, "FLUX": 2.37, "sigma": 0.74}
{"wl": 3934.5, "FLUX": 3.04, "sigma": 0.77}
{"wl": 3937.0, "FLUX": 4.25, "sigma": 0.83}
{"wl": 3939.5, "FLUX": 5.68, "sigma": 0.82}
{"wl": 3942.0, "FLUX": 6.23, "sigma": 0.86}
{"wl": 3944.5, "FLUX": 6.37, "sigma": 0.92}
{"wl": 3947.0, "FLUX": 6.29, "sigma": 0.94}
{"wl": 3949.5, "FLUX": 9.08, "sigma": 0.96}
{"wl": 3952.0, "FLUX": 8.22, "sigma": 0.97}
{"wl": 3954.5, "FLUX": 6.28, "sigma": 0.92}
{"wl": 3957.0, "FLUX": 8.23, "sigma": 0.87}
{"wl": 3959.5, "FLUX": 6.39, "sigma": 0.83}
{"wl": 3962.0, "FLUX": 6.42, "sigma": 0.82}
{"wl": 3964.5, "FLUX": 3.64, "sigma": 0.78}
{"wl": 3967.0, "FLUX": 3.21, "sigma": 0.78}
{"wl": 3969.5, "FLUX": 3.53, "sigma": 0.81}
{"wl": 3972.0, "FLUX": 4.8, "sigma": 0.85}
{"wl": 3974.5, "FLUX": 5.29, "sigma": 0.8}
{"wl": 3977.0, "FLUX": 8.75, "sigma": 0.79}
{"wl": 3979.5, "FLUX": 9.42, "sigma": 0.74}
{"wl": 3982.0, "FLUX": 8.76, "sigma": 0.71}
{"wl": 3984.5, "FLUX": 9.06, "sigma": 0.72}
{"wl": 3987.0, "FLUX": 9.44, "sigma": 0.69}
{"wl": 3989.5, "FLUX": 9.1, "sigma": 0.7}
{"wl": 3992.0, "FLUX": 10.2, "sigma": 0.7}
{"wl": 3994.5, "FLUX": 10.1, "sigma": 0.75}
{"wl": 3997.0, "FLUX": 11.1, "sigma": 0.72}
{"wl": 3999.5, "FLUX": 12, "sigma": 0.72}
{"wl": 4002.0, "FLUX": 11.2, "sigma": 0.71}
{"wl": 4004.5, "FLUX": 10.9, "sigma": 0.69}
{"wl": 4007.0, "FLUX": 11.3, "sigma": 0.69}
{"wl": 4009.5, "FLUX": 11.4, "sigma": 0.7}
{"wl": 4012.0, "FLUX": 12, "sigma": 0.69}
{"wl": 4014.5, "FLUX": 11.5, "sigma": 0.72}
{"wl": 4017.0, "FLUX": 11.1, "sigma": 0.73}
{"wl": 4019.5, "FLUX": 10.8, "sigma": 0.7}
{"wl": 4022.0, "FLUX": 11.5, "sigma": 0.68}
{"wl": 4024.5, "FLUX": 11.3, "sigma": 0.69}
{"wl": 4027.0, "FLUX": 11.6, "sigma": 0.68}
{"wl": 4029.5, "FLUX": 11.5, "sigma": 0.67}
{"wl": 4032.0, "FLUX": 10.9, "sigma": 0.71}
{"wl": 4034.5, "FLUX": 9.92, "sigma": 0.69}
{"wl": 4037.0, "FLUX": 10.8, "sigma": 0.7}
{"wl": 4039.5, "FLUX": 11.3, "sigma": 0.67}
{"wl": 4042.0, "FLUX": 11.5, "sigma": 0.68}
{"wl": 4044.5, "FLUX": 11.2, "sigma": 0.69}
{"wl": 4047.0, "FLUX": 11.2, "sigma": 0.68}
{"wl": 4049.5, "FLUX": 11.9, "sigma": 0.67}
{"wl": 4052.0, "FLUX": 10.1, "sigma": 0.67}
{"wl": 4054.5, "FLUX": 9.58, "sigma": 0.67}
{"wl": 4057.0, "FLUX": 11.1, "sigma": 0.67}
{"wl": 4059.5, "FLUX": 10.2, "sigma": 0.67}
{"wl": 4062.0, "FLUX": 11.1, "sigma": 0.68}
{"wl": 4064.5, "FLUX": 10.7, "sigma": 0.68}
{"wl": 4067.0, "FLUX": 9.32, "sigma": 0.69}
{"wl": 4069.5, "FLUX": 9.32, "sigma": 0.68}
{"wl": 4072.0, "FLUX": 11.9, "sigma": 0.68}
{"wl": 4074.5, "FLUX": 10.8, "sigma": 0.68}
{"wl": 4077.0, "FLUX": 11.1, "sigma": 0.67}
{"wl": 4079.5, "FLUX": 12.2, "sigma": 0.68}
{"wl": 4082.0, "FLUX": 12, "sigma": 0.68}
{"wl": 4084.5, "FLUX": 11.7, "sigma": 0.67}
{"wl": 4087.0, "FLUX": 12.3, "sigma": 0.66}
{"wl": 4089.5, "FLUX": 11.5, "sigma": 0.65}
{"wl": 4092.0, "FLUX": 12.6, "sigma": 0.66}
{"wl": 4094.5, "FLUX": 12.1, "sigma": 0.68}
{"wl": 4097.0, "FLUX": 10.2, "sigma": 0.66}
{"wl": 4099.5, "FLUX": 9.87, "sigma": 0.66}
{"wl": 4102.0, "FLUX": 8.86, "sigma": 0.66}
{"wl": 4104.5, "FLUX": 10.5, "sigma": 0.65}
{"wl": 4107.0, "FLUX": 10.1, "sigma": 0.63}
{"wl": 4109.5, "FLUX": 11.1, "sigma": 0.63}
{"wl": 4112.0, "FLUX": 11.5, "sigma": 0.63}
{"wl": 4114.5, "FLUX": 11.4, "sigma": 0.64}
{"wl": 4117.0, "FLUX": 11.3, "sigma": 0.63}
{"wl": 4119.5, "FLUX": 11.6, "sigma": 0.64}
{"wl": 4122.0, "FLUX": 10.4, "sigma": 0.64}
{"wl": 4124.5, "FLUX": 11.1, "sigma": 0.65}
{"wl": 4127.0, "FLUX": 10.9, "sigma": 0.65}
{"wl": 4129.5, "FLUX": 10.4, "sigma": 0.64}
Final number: 1.85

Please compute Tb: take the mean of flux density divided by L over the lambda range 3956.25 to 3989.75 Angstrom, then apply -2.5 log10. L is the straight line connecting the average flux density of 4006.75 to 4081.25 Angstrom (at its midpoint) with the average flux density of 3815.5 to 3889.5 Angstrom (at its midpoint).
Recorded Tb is 0.30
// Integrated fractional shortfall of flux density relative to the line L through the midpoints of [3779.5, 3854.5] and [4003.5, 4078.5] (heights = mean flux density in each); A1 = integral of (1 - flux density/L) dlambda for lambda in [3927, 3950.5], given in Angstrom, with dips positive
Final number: 9.2 Angstrom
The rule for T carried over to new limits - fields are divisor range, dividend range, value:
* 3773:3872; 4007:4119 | 2.17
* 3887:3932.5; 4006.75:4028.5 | 1.73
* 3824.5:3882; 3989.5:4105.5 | 2.27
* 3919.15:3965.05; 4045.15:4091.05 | 2.02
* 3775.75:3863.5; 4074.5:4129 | 2.26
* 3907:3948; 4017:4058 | 1.93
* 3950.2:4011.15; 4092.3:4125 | 1.38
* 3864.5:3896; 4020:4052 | 1.94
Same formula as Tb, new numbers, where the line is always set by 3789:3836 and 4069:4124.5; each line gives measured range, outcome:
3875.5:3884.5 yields 0.193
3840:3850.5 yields 0.139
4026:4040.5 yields -0.120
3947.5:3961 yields 0.094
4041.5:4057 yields -0.076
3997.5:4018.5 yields -0.219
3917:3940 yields 0.475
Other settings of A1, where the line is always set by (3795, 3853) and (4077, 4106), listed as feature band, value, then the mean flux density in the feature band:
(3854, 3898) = 1.4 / 6.28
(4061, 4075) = 0.3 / 10.5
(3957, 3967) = 3.4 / 5.54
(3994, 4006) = -2.5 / 11.1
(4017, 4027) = -1.6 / 11.2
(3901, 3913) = -1.5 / 8.09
